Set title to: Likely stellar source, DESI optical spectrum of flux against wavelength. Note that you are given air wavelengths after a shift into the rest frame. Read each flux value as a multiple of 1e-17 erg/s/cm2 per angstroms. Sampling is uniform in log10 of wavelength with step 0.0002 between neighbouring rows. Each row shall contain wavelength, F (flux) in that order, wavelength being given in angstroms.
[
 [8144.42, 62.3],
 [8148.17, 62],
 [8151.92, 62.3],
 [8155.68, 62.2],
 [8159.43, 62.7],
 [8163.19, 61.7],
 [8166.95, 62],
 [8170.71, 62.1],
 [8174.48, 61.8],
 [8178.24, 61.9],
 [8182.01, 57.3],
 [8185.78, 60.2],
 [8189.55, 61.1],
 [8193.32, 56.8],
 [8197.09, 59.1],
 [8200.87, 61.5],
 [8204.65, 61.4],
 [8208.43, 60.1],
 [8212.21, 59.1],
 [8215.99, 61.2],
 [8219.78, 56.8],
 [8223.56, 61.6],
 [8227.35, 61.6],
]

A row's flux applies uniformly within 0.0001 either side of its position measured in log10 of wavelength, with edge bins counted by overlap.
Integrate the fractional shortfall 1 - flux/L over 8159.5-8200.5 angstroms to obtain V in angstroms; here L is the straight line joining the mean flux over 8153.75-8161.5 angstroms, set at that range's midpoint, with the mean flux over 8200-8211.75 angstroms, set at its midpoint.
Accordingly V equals 0.7 angstroms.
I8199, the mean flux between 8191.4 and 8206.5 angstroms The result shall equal 59.7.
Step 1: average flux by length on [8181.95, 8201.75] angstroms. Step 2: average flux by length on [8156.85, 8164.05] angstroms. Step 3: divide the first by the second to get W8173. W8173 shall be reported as 0.95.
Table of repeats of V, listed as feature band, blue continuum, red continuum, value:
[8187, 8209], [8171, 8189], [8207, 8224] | 0.0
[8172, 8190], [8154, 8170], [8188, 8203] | 0.1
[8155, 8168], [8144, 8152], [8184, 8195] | -0.2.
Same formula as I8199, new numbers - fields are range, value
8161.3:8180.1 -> 61.9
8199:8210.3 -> 61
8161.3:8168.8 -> 61.8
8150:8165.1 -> 62.2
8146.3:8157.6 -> 62.2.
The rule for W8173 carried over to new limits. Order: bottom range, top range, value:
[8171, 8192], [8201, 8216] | 1.00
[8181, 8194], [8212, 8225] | 1.01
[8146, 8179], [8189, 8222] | 0.96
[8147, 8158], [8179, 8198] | 0.95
